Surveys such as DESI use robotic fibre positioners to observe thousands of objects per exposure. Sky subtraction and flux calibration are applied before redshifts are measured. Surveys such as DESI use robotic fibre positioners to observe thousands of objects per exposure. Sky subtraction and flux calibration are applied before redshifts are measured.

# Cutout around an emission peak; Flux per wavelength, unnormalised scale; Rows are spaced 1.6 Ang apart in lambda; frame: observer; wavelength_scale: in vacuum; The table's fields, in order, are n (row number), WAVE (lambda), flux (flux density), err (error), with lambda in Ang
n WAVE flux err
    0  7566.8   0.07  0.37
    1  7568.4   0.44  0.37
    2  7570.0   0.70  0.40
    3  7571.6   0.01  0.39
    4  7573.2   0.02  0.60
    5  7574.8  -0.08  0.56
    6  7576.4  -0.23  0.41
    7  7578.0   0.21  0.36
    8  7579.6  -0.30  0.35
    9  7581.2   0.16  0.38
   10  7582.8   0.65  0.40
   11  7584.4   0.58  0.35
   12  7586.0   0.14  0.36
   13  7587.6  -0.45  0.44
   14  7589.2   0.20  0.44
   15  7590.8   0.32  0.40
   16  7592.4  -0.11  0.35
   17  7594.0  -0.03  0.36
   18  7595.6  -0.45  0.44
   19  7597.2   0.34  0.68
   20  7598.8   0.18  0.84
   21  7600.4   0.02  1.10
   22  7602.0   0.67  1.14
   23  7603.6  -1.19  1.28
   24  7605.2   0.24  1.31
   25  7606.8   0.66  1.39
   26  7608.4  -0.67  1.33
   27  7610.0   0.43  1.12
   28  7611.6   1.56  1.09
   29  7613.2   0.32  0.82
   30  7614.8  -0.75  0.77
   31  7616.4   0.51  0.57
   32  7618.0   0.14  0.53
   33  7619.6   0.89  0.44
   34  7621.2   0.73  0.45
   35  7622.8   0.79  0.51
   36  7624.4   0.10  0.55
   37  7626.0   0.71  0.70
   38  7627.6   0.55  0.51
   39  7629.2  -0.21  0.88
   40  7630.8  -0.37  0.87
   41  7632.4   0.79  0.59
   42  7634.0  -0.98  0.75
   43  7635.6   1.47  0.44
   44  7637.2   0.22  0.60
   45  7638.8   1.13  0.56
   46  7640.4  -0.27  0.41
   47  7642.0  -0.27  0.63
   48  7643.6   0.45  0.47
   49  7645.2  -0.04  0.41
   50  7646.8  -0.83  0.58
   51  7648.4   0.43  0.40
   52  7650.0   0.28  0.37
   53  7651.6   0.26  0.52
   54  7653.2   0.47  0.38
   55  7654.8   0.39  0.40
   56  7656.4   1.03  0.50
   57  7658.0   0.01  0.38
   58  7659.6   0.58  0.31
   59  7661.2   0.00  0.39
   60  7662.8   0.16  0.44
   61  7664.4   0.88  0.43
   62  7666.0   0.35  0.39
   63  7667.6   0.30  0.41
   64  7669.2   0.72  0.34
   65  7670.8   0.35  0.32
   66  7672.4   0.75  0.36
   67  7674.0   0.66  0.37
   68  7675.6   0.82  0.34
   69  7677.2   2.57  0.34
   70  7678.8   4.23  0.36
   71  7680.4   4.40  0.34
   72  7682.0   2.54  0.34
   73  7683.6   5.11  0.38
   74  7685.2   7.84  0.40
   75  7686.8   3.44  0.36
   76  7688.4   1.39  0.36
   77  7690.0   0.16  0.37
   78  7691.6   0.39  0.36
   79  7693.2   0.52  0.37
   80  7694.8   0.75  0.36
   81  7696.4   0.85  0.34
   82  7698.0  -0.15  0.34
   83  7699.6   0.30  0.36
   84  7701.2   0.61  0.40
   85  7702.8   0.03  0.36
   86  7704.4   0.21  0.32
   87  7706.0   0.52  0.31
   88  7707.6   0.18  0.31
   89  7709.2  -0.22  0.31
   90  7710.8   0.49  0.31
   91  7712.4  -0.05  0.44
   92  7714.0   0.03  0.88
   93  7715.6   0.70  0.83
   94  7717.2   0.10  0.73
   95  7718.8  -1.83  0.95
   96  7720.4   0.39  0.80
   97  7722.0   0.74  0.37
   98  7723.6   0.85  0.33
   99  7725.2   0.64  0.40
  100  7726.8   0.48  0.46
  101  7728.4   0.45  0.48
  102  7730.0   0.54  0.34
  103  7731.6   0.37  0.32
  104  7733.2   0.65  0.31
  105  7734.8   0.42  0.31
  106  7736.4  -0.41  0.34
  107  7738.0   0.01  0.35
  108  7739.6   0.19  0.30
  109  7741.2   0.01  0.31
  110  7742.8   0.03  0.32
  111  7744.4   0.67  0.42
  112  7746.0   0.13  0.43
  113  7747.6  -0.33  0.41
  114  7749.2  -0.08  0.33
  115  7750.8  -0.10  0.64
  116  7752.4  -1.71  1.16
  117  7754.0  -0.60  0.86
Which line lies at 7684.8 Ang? [O II] 3727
